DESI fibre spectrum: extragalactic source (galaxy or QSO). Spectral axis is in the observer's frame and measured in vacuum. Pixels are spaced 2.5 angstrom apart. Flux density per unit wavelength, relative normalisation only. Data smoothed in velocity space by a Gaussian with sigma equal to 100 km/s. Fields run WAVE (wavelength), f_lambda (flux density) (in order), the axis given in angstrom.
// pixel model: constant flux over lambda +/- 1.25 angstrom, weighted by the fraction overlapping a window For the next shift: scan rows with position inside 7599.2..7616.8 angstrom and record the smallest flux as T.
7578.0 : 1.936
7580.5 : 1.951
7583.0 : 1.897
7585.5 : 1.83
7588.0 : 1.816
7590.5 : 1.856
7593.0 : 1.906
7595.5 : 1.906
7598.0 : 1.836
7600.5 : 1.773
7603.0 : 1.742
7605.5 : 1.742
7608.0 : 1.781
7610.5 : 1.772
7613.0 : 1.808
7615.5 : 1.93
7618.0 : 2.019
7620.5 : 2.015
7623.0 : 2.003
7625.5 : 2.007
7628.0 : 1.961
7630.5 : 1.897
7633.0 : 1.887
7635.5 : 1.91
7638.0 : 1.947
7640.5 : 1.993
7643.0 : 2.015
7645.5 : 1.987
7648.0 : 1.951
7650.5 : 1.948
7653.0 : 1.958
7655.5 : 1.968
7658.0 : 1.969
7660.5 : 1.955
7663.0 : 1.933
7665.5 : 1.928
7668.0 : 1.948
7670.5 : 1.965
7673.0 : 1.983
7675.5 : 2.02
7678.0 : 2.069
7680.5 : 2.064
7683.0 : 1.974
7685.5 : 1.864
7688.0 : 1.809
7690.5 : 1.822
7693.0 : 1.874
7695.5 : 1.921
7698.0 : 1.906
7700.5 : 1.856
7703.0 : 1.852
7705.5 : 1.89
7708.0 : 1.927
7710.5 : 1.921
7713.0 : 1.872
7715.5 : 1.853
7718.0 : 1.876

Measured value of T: 1.742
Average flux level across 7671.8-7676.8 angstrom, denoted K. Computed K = 2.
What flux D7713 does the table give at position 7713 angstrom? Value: 1.872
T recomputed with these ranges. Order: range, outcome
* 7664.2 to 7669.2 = 1.928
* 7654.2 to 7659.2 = 1.968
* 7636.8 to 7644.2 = 1.947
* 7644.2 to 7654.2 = 1.948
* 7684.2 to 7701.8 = 1.809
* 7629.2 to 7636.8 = 1.887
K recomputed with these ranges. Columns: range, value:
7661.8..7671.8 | 1.94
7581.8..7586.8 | 1.86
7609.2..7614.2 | 1.79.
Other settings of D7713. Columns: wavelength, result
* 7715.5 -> 1.853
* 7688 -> 1.809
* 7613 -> 1.808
